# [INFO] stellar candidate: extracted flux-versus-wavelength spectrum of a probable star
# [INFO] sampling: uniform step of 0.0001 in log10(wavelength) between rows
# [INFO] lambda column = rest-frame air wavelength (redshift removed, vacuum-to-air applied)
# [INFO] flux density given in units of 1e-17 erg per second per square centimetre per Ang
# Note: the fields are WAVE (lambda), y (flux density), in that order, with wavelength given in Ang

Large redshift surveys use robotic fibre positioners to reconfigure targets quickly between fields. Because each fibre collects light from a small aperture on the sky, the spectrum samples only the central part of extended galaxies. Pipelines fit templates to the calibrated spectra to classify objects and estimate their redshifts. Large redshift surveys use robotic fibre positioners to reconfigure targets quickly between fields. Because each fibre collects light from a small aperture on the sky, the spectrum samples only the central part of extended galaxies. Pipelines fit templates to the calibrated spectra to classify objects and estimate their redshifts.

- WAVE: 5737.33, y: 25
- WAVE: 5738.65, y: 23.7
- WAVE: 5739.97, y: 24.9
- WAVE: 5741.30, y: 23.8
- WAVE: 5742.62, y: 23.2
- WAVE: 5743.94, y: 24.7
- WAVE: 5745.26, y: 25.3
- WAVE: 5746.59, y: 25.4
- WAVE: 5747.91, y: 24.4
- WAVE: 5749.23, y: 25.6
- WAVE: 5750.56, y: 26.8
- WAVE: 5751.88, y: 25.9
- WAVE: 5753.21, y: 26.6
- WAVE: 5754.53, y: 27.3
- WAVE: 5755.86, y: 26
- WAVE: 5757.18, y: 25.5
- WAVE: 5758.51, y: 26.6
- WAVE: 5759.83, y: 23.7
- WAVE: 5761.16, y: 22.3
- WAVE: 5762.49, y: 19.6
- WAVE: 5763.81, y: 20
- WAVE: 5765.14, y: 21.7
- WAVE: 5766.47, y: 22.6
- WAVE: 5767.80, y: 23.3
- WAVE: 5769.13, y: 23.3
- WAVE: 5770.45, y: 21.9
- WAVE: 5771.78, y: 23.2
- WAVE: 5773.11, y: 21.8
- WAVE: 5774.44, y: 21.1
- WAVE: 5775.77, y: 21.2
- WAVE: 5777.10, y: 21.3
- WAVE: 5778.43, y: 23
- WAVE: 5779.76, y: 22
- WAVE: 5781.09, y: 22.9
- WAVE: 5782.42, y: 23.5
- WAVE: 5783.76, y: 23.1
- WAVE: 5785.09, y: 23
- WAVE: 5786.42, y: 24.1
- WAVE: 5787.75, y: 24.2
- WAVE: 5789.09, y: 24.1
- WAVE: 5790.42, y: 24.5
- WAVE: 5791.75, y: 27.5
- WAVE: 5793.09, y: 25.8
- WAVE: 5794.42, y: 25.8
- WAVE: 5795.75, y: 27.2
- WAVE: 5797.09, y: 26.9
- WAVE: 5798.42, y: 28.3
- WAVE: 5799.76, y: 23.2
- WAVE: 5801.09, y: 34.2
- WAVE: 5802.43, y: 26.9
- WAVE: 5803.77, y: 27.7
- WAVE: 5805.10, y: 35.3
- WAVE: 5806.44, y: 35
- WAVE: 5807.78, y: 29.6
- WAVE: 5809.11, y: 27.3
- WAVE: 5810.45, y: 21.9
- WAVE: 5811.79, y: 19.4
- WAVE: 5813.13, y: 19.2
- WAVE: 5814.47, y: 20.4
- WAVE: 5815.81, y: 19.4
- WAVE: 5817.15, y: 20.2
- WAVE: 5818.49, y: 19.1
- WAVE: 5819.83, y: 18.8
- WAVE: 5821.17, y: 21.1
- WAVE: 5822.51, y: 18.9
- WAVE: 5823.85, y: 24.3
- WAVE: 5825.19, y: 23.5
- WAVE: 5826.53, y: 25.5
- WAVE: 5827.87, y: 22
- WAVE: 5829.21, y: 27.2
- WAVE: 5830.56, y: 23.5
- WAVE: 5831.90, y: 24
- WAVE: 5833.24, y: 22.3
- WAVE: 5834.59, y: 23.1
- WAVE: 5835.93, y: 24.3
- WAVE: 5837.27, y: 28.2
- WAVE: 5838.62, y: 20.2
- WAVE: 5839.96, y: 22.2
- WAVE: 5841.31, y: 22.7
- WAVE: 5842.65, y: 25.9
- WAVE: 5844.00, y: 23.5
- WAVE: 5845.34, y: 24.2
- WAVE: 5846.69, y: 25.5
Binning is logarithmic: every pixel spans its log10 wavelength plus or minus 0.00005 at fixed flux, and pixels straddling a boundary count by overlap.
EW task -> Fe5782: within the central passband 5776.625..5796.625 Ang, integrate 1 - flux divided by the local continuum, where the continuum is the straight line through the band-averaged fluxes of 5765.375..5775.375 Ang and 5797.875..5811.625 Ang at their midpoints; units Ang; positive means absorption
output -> 0.9 Ang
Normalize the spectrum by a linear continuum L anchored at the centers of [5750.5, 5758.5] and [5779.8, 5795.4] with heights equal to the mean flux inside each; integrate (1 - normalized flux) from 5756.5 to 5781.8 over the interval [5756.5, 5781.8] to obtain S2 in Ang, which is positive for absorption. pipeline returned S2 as 3.0 Ang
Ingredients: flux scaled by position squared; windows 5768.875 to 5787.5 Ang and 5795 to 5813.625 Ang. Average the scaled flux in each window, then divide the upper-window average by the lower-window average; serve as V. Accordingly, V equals 1.2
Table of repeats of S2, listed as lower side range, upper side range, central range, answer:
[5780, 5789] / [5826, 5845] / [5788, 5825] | -1.9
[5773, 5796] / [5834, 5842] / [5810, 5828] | 2.0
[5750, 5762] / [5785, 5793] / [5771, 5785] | 1.5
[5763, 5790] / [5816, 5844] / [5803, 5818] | -1.5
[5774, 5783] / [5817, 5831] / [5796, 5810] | -4.4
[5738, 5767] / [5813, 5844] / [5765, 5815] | -2.8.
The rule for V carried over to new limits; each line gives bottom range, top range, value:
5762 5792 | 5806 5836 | 1.03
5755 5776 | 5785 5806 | 1.20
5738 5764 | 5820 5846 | 0.98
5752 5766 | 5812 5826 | 0.87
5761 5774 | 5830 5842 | 1.09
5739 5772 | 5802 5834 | 1.01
